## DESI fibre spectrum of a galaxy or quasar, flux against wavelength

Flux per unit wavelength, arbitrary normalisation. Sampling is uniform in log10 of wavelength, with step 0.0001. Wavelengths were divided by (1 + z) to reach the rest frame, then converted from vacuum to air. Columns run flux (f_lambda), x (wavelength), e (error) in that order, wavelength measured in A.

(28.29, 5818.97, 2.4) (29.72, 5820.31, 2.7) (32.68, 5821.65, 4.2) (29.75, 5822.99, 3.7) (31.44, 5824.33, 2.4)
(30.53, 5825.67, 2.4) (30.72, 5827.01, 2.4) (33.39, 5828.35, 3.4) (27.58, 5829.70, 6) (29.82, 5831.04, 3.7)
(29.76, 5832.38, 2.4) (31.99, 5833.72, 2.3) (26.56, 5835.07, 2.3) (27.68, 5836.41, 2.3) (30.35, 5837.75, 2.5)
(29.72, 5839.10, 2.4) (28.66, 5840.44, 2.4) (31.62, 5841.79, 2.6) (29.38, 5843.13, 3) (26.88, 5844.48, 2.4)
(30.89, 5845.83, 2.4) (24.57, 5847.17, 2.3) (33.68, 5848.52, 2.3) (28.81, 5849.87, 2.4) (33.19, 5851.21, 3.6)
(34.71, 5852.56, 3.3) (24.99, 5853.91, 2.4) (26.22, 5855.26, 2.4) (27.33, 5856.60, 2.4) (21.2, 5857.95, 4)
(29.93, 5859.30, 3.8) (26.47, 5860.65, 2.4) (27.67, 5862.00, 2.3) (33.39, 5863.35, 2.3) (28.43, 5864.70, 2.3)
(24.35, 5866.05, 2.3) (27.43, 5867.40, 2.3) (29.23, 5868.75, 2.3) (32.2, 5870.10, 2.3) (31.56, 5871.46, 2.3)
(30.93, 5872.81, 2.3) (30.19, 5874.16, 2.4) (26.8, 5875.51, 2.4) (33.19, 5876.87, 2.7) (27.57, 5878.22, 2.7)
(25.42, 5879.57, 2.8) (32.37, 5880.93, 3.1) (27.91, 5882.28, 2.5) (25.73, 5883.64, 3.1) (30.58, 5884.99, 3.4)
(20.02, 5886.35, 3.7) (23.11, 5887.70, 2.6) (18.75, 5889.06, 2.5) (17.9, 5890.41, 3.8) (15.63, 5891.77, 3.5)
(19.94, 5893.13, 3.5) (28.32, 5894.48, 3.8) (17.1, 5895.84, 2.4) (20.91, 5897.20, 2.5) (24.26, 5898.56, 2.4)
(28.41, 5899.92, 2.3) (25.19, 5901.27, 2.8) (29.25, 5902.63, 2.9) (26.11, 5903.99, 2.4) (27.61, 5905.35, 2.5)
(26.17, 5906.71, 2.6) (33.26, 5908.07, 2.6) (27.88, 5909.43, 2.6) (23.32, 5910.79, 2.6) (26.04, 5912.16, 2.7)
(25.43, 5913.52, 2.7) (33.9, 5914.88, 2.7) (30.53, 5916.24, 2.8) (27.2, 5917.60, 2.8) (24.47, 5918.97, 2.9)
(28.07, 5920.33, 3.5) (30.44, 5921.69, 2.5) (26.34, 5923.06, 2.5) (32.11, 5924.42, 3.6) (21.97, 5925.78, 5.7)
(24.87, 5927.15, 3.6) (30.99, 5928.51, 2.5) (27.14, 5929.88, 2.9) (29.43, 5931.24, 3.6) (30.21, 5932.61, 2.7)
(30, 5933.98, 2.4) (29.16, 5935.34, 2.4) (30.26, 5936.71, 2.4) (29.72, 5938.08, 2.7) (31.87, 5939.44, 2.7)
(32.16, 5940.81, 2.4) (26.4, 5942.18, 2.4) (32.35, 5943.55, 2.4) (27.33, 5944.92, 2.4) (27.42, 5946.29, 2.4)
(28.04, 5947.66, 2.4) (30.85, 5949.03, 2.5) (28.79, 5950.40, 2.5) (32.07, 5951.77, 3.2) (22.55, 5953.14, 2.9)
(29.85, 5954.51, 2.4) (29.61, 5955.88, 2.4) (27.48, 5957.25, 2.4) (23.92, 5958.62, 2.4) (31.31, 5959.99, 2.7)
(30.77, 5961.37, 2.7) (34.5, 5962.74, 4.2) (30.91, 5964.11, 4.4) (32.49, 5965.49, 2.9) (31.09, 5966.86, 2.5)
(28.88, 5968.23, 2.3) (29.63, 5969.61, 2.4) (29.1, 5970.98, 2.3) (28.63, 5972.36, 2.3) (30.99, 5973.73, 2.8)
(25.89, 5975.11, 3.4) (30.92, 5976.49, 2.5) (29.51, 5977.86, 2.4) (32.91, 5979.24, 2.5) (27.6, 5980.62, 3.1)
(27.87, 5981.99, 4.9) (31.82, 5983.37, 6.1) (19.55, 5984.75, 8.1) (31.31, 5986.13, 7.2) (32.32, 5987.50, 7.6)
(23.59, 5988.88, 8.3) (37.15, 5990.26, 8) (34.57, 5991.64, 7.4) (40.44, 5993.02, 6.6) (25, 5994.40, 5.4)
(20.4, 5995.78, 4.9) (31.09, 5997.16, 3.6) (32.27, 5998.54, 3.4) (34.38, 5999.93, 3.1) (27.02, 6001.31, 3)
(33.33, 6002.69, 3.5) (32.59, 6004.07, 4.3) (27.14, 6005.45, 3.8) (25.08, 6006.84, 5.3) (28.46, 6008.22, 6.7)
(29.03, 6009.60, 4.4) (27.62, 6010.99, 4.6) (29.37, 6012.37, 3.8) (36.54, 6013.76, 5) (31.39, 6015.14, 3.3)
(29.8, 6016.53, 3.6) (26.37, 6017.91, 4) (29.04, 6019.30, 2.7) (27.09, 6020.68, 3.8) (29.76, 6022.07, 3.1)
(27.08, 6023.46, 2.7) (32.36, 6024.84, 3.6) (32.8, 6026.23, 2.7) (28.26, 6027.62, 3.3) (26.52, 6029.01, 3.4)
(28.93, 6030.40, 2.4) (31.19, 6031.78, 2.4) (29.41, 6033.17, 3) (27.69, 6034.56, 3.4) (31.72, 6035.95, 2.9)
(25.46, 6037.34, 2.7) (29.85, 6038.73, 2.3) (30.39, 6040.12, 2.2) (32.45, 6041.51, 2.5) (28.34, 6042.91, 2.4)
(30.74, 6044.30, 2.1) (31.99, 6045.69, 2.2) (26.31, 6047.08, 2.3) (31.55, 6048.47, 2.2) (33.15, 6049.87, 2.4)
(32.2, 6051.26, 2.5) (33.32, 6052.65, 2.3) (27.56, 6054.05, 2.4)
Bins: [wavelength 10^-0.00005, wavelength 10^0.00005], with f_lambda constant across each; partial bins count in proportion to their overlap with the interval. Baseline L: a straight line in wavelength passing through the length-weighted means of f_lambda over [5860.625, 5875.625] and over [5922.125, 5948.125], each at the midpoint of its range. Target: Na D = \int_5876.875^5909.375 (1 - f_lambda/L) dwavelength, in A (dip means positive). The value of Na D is 4.5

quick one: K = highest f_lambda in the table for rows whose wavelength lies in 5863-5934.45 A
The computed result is 33.9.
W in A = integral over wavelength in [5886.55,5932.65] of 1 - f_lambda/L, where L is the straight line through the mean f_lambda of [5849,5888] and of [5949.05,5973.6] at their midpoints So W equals 4.9 A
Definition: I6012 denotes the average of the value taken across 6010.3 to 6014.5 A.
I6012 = 31.2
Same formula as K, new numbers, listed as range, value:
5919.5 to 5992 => 37.15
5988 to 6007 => 40.44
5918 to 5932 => 32.11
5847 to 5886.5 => 34.71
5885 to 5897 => 28.32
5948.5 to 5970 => 34.5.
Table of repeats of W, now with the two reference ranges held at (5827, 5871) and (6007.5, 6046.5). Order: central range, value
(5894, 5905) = 1.6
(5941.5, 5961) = 0.6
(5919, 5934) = 0.6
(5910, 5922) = 0.7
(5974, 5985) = 0.3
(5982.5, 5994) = -0.6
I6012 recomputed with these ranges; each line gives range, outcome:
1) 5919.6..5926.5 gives 27.8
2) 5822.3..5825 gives 30.6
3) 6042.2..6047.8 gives 29.4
